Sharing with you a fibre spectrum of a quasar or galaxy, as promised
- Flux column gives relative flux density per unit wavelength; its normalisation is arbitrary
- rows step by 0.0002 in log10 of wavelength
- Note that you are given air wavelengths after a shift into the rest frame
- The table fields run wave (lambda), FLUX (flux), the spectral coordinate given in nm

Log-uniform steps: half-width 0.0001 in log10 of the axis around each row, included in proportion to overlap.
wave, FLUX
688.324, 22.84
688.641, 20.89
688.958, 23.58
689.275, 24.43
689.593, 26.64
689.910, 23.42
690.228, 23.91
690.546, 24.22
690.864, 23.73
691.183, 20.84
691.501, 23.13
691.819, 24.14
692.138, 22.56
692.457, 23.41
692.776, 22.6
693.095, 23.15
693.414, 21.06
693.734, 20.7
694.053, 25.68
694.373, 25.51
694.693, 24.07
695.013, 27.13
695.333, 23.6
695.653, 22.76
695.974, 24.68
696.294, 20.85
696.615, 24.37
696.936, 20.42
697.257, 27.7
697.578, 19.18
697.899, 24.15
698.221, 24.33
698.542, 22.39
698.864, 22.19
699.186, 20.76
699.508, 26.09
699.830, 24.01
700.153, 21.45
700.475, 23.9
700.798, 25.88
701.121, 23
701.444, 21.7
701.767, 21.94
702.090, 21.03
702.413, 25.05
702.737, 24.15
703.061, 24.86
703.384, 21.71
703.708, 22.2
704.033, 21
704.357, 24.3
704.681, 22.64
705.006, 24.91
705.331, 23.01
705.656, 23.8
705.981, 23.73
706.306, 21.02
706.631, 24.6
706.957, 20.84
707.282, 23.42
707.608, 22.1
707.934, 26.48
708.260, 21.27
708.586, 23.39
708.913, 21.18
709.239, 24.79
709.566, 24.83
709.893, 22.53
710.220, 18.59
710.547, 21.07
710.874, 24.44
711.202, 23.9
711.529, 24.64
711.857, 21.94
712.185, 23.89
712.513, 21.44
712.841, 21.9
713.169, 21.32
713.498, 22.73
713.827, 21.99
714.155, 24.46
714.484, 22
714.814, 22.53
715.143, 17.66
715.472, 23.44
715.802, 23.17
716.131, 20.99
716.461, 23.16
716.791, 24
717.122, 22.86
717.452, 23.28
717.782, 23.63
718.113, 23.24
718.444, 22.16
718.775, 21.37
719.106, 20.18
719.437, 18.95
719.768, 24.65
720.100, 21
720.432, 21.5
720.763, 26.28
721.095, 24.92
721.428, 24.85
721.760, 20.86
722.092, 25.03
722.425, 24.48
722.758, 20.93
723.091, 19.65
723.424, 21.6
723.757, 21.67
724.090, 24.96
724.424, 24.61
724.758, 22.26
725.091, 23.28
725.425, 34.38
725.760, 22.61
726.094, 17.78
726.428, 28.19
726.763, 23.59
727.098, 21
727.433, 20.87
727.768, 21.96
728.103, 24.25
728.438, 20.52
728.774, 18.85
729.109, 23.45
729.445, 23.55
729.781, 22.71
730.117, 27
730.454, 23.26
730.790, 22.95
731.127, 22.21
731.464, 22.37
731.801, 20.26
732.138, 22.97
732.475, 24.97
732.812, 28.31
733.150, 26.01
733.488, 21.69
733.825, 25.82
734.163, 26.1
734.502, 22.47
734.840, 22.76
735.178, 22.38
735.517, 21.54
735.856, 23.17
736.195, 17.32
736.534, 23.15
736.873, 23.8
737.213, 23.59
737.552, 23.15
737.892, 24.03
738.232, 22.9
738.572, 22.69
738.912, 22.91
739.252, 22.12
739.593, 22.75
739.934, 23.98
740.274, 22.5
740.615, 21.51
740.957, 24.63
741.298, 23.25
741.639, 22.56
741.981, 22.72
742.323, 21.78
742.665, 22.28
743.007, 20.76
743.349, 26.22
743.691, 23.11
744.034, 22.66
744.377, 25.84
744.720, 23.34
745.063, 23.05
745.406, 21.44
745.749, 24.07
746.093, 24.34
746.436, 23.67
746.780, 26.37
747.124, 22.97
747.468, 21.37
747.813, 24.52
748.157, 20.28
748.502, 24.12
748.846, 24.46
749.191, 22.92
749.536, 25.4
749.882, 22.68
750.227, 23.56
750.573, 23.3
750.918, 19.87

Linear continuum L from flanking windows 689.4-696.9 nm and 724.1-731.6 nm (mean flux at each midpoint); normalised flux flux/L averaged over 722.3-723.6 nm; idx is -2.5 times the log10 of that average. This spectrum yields 0.08 mag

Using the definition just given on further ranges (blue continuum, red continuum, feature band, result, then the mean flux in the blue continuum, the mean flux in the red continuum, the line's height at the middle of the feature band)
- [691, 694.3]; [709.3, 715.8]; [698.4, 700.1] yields -0.014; 22.8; 22.4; 22.7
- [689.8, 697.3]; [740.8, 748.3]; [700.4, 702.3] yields 0.022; 23.4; 23.2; 23.4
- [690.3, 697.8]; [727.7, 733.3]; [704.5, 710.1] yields 0.006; 23.3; 23.3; 23.3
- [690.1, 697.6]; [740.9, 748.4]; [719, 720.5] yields 0.098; 23.4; 23.2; 23.3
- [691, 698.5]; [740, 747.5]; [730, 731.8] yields 0.006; 23.3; 23.2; 23.3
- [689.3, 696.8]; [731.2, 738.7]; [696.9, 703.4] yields 0.014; 23.6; 23.2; 23.5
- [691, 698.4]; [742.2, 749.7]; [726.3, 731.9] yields 0.030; 23.3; 23.4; 23.4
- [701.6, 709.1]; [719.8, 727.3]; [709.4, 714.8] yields 0.026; 23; 23.4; 23.2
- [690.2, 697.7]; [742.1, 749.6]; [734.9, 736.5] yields 0.096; 23.3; 23.4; 23.4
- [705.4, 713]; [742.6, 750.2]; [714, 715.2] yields 0.047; 22.9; 23.5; 23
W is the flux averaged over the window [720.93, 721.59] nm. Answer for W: 24.9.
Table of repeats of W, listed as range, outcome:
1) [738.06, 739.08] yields 22.8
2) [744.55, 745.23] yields 23.2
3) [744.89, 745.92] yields 22.9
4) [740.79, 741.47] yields 24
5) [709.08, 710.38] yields 22.7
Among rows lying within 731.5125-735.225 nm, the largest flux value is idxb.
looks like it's 28.31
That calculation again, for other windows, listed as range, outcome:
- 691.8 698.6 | 27.7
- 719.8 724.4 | 26.28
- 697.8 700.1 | 26.09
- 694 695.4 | 27.13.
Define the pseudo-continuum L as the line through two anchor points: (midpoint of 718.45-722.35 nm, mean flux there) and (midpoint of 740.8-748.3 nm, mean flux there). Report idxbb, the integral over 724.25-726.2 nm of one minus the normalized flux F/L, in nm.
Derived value -0.13 nm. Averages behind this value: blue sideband 22.7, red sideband 23.2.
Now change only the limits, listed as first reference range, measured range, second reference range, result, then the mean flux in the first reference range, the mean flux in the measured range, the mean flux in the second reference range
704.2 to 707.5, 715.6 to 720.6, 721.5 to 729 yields 0.16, 23.2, 22.3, 22.9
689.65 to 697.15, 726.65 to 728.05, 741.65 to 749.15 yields 0.08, 23.4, 22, 23.3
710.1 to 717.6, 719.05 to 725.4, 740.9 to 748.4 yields -0.11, 22.4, 23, 23.2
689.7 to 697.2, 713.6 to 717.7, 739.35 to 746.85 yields 0.15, 23.4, 22.5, 23.3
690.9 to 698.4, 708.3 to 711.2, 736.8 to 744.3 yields 0.07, 23.3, 22.6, 23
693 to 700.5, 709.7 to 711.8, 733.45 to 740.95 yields 0.06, 23.3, 22.5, 22.9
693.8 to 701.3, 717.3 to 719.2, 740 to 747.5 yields 0.09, 23.6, 22.4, 23.2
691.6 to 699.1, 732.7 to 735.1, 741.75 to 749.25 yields -0.13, 23.3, 24.6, 23.3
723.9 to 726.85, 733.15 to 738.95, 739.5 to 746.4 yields 0.18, 24.6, 23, 23.2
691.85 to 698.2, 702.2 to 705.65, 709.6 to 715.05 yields -0.07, 23.4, 23.4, 22.5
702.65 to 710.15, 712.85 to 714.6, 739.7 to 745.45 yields 0.05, 23.1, 22.5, 23.1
